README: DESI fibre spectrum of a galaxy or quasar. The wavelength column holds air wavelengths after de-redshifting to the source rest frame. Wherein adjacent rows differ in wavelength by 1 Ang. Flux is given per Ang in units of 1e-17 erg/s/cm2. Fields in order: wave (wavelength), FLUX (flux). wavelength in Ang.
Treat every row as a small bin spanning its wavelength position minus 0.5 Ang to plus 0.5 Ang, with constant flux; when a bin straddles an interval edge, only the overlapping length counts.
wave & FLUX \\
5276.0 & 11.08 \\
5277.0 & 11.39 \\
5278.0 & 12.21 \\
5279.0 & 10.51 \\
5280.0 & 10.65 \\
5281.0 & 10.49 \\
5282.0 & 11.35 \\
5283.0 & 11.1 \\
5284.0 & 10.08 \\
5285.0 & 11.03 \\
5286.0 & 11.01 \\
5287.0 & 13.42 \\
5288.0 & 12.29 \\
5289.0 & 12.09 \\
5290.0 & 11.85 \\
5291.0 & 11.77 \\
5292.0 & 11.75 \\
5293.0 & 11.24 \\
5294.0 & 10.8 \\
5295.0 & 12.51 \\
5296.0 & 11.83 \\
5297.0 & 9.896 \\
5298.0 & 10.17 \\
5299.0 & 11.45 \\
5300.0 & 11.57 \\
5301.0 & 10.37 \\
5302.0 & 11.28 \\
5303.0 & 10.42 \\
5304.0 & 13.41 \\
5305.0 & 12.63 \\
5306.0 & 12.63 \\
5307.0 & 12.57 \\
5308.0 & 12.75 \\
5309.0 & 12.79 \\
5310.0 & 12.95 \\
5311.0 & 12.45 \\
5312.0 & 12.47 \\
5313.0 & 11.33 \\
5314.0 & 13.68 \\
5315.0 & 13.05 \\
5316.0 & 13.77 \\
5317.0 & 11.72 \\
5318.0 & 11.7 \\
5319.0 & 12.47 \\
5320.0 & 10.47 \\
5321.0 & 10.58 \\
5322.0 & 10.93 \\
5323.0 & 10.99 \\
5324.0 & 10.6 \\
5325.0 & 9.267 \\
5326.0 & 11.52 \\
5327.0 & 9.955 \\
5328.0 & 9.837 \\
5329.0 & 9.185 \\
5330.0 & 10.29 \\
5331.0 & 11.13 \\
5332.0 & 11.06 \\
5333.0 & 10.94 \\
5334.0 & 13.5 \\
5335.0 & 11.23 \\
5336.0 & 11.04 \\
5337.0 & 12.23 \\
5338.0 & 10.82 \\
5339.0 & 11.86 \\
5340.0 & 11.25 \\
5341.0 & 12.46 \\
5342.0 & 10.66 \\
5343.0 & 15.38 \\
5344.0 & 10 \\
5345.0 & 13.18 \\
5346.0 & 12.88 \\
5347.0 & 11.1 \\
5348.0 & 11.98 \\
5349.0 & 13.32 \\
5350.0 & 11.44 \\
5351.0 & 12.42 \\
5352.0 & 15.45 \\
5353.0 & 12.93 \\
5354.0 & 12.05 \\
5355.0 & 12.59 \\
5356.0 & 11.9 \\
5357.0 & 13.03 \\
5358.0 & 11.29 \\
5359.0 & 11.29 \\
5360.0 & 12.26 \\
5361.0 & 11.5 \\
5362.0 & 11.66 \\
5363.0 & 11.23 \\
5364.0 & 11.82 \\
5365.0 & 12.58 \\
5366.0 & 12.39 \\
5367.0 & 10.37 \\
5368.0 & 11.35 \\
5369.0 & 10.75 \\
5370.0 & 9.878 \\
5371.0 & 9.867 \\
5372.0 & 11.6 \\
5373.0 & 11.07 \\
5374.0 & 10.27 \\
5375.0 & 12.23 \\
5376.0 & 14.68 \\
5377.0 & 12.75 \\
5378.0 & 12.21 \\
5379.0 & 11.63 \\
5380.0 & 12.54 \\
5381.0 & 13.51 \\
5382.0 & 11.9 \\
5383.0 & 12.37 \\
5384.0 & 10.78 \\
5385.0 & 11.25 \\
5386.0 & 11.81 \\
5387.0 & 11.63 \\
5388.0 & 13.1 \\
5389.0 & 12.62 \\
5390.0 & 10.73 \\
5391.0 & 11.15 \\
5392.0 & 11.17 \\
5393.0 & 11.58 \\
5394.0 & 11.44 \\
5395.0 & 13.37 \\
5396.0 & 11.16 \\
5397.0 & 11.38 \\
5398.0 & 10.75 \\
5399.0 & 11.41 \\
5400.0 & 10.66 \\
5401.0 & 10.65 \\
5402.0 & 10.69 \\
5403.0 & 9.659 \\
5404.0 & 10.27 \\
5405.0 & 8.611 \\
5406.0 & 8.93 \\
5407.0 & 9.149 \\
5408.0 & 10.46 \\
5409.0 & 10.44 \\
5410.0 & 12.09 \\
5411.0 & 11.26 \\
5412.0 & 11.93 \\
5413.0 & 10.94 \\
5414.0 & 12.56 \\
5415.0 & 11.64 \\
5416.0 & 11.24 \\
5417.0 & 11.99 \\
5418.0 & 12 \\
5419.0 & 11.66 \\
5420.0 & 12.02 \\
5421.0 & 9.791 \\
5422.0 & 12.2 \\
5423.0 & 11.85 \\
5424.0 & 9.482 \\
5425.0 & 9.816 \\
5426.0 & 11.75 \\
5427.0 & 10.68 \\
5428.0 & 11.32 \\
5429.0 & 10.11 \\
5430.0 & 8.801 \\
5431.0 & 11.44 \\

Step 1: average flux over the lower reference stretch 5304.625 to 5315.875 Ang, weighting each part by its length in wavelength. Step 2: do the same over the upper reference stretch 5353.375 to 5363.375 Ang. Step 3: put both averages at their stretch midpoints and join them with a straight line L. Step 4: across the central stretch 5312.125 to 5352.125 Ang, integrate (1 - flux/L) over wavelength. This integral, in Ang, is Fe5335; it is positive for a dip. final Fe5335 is 2.2 Ang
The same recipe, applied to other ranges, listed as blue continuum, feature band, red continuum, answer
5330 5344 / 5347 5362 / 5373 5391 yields -0.6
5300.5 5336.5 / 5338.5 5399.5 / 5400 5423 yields -3.7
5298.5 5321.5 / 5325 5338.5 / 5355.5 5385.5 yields 1.2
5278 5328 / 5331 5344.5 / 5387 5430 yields -0.4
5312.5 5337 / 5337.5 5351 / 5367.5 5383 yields -0.7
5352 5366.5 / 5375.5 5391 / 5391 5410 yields -1.2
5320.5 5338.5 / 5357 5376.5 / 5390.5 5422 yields -1.0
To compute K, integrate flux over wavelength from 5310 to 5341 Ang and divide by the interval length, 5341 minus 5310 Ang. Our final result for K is 11.4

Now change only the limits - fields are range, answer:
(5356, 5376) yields 11.5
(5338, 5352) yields 12.2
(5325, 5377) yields 11.7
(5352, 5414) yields 11.5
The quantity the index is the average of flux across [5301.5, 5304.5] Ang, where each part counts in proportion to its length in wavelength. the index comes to 11.7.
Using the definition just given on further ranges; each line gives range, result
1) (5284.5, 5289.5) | 12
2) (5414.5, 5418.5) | 11.7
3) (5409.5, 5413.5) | 11.6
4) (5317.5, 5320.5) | 11.5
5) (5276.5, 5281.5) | 11.1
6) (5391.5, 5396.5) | 11.7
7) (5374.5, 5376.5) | 13.5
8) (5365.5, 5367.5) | 11.4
